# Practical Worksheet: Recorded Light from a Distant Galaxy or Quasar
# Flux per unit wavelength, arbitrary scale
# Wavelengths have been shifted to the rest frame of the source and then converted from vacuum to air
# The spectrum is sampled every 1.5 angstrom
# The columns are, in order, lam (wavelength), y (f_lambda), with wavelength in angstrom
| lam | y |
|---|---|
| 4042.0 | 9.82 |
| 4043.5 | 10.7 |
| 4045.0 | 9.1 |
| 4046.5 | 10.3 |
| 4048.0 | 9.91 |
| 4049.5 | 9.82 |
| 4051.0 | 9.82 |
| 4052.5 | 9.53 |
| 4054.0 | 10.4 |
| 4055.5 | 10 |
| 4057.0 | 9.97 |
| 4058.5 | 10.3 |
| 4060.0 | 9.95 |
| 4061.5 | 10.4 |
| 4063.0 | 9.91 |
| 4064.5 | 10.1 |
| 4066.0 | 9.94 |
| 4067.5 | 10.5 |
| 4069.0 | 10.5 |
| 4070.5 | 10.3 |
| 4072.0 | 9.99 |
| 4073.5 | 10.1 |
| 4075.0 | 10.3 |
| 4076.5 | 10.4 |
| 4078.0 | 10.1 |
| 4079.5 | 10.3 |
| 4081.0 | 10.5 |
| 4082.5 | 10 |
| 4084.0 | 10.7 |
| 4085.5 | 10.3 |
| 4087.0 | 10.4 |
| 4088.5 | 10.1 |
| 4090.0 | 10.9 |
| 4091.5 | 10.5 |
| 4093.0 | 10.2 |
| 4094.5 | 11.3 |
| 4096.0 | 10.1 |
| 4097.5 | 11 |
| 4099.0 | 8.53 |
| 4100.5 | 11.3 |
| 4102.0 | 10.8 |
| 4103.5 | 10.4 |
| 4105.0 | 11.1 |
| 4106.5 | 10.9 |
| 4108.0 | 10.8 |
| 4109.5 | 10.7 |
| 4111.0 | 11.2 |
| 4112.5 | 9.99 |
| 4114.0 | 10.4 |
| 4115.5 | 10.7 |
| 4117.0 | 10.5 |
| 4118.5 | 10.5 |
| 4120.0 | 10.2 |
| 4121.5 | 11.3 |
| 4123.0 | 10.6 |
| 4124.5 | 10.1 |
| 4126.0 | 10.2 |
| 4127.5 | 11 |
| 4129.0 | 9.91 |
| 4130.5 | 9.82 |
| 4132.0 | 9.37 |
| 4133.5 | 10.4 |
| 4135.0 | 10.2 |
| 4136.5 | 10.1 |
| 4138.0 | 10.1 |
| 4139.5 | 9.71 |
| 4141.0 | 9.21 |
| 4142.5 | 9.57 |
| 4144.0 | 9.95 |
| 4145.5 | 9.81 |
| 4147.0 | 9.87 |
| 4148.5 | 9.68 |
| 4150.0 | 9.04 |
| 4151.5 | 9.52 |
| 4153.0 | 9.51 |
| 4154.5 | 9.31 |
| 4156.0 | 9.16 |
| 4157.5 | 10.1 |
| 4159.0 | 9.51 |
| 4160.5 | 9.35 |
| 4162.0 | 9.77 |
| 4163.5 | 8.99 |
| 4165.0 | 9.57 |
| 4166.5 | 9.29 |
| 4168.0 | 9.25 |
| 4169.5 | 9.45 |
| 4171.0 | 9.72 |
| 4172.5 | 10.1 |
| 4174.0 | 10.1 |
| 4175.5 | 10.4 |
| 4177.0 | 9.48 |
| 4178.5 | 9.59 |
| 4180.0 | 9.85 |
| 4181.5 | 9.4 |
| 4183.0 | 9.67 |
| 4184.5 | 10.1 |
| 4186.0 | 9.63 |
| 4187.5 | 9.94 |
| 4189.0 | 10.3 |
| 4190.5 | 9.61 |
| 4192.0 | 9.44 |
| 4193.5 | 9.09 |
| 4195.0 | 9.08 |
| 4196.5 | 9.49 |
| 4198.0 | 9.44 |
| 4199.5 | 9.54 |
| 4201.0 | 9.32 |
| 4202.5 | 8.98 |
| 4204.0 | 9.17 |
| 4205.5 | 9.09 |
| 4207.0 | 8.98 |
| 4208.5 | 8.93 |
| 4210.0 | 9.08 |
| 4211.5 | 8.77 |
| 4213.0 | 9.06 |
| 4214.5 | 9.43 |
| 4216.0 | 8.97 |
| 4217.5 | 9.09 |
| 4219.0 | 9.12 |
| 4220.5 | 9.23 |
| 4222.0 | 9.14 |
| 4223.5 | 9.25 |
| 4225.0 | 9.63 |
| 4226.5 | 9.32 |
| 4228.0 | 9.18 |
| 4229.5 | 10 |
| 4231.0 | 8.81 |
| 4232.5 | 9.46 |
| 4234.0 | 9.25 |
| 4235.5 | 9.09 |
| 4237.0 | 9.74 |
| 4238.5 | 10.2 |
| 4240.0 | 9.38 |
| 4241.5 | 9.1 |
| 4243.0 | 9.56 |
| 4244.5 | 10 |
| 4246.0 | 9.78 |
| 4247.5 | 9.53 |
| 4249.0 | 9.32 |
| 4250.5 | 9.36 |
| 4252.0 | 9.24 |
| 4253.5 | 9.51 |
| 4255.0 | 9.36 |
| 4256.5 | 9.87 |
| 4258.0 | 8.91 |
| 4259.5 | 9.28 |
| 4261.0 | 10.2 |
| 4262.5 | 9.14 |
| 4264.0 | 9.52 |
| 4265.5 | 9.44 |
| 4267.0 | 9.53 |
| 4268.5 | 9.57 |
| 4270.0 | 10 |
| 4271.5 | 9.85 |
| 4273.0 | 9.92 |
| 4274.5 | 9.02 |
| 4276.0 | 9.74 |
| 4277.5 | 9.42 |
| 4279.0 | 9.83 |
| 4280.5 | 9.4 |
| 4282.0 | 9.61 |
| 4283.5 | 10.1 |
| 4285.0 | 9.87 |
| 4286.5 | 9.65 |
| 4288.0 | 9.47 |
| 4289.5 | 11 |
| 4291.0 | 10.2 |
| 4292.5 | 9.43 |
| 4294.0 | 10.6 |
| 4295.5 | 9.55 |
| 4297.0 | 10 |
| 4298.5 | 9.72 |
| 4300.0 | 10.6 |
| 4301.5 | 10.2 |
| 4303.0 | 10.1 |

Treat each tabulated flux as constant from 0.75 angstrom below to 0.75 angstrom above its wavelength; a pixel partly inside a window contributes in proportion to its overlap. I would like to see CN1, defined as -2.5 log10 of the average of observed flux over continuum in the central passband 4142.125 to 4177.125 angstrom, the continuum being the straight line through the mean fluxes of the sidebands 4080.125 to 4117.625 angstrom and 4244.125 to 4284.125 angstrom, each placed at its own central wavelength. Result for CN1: 0.06 mag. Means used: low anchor 10.5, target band 9.61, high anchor 9.57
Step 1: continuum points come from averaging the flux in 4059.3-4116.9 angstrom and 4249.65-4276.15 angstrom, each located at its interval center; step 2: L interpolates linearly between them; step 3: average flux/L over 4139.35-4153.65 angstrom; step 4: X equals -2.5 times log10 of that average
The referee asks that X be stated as 0.06 mag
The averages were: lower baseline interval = 10.4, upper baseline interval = 9.52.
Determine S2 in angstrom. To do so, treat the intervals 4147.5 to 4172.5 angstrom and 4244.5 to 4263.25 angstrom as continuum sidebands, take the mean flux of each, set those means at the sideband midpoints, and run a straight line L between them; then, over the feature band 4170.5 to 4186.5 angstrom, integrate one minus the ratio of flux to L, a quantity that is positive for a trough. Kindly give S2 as -0.6 angstrom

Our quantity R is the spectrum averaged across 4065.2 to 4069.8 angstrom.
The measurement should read 10.3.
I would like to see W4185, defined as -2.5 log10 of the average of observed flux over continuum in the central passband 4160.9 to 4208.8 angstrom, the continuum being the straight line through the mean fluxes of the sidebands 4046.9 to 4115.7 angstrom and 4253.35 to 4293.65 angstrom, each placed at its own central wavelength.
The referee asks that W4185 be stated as 0.05 mag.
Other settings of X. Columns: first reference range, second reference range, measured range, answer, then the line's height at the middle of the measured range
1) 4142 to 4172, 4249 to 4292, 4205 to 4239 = 0.04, 9.59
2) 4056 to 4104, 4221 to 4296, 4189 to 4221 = 0.07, 9.8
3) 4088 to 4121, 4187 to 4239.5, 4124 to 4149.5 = 0.03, 10.2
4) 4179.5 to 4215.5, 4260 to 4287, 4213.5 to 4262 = 0.01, 9.53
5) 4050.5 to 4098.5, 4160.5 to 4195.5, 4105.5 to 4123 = -0.07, 10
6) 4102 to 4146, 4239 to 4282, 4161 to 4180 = 0.04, 10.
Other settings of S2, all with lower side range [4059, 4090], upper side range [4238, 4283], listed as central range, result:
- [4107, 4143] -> -0.8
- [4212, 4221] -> 0.5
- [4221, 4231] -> 0.3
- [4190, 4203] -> 0.6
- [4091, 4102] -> -0.3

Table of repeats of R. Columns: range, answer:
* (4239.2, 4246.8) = 9.57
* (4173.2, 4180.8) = 9.88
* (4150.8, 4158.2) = 9.52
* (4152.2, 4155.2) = 9.41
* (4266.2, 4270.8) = 9.7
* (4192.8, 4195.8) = 9.09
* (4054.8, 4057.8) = 9.99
